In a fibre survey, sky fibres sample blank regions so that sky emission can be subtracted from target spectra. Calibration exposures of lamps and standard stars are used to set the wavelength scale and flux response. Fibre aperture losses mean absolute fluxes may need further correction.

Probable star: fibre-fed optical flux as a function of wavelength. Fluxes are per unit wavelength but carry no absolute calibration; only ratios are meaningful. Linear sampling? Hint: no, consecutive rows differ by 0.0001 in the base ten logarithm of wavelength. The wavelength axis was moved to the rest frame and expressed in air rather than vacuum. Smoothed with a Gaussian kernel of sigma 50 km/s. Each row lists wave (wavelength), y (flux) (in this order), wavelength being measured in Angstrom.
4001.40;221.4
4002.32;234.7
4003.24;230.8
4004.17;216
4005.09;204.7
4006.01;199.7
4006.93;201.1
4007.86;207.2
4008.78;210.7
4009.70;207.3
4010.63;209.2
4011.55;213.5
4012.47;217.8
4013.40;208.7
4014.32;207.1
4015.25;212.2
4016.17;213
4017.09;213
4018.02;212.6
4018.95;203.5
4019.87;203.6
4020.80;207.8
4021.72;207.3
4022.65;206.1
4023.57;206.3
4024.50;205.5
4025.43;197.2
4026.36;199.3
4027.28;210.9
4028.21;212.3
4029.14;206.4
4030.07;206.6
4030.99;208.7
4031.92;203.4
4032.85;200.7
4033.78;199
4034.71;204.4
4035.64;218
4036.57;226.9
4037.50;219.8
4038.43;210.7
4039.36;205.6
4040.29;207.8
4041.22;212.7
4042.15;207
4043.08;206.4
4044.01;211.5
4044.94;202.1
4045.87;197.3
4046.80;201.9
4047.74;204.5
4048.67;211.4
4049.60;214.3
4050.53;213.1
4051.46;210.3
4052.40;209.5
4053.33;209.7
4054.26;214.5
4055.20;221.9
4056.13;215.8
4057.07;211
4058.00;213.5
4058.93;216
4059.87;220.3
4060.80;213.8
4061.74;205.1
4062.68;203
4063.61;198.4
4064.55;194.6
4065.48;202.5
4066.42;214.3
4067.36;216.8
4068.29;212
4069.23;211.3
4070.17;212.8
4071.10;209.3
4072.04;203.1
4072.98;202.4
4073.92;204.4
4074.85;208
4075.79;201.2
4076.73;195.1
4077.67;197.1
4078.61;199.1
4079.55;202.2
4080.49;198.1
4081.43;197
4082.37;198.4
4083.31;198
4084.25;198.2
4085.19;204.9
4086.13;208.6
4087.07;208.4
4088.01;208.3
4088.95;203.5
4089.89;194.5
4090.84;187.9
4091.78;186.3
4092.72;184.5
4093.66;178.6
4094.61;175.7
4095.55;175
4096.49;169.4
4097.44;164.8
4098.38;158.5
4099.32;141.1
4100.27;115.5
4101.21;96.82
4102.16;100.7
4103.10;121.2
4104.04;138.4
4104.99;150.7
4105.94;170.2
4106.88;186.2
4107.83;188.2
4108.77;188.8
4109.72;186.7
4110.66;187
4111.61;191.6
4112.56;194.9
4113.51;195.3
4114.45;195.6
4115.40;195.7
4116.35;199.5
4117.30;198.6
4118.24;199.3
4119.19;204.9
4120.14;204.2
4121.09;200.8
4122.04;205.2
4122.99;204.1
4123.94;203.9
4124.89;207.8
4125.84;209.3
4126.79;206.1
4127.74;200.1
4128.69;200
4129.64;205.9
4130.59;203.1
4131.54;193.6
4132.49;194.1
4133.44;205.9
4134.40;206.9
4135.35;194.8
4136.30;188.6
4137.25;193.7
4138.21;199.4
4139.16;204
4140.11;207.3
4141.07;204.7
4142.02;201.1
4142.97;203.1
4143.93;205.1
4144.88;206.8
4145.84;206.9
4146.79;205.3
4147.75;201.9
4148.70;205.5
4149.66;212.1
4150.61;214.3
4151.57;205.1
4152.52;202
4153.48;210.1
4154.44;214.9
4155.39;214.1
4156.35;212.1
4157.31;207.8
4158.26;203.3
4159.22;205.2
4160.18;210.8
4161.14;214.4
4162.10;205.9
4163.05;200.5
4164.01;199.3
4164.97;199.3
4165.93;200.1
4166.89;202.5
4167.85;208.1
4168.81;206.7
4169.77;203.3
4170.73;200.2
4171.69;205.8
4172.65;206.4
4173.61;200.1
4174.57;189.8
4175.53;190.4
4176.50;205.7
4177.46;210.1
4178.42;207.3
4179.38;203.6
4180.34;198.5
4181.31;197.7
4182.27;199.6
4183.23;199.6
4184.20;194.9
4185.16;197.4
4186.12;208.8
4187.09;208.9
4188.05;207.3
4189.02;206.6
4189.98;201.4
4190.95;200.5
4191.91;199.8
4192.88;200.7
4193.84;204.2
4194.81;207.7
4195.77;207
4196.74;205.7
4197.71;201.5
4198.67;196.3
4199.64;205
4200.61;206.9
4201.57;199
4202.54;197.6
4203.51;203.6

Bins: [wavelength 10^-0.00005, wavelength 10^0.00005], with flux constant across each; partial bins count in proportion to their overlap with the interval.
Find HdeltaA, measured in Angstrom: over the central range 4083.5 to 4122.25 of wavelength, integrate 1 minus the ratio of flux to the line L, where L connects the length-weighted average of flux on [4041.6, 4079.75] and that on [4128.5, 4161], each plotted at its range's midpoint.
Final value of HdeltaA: 5.0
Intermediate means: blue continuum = 208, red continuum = 205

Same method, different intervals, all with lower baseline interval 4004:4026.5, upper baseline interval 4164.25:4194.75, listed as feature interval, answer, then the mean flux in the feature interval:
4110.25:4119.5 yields 0.37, 196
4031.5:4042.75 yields -0.15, 210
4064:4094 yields 0.60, 201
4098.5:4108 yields 3.00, 140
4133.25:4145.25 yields 0.12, 201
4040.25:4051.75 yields -0.06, 208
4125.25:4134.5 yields 0.06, 202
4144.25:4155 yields -0.24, 208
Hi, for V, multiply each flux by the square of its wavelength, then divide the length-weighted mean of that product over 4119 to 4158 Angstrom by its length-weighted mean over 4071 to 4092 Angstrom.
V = 1.0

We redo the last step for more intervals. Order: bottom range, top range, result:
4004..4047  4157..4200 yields 1.05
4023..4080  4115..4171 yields 1.03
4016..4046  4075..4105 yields 0.88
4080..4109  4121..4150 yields 1.19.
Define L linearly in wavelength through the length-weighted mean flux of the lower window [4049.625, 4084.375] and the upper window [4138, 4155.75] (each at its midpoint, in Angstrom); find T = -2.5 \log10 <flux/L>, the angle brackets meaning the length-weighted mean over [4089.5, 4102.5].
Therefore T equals 0.28 mag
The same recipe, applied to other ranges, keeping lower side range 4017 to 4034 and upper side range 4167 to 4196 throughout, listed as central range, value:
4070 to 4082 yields 0.01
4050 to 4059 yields -0.04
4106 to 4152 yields 0.02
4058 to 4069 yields -0.02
